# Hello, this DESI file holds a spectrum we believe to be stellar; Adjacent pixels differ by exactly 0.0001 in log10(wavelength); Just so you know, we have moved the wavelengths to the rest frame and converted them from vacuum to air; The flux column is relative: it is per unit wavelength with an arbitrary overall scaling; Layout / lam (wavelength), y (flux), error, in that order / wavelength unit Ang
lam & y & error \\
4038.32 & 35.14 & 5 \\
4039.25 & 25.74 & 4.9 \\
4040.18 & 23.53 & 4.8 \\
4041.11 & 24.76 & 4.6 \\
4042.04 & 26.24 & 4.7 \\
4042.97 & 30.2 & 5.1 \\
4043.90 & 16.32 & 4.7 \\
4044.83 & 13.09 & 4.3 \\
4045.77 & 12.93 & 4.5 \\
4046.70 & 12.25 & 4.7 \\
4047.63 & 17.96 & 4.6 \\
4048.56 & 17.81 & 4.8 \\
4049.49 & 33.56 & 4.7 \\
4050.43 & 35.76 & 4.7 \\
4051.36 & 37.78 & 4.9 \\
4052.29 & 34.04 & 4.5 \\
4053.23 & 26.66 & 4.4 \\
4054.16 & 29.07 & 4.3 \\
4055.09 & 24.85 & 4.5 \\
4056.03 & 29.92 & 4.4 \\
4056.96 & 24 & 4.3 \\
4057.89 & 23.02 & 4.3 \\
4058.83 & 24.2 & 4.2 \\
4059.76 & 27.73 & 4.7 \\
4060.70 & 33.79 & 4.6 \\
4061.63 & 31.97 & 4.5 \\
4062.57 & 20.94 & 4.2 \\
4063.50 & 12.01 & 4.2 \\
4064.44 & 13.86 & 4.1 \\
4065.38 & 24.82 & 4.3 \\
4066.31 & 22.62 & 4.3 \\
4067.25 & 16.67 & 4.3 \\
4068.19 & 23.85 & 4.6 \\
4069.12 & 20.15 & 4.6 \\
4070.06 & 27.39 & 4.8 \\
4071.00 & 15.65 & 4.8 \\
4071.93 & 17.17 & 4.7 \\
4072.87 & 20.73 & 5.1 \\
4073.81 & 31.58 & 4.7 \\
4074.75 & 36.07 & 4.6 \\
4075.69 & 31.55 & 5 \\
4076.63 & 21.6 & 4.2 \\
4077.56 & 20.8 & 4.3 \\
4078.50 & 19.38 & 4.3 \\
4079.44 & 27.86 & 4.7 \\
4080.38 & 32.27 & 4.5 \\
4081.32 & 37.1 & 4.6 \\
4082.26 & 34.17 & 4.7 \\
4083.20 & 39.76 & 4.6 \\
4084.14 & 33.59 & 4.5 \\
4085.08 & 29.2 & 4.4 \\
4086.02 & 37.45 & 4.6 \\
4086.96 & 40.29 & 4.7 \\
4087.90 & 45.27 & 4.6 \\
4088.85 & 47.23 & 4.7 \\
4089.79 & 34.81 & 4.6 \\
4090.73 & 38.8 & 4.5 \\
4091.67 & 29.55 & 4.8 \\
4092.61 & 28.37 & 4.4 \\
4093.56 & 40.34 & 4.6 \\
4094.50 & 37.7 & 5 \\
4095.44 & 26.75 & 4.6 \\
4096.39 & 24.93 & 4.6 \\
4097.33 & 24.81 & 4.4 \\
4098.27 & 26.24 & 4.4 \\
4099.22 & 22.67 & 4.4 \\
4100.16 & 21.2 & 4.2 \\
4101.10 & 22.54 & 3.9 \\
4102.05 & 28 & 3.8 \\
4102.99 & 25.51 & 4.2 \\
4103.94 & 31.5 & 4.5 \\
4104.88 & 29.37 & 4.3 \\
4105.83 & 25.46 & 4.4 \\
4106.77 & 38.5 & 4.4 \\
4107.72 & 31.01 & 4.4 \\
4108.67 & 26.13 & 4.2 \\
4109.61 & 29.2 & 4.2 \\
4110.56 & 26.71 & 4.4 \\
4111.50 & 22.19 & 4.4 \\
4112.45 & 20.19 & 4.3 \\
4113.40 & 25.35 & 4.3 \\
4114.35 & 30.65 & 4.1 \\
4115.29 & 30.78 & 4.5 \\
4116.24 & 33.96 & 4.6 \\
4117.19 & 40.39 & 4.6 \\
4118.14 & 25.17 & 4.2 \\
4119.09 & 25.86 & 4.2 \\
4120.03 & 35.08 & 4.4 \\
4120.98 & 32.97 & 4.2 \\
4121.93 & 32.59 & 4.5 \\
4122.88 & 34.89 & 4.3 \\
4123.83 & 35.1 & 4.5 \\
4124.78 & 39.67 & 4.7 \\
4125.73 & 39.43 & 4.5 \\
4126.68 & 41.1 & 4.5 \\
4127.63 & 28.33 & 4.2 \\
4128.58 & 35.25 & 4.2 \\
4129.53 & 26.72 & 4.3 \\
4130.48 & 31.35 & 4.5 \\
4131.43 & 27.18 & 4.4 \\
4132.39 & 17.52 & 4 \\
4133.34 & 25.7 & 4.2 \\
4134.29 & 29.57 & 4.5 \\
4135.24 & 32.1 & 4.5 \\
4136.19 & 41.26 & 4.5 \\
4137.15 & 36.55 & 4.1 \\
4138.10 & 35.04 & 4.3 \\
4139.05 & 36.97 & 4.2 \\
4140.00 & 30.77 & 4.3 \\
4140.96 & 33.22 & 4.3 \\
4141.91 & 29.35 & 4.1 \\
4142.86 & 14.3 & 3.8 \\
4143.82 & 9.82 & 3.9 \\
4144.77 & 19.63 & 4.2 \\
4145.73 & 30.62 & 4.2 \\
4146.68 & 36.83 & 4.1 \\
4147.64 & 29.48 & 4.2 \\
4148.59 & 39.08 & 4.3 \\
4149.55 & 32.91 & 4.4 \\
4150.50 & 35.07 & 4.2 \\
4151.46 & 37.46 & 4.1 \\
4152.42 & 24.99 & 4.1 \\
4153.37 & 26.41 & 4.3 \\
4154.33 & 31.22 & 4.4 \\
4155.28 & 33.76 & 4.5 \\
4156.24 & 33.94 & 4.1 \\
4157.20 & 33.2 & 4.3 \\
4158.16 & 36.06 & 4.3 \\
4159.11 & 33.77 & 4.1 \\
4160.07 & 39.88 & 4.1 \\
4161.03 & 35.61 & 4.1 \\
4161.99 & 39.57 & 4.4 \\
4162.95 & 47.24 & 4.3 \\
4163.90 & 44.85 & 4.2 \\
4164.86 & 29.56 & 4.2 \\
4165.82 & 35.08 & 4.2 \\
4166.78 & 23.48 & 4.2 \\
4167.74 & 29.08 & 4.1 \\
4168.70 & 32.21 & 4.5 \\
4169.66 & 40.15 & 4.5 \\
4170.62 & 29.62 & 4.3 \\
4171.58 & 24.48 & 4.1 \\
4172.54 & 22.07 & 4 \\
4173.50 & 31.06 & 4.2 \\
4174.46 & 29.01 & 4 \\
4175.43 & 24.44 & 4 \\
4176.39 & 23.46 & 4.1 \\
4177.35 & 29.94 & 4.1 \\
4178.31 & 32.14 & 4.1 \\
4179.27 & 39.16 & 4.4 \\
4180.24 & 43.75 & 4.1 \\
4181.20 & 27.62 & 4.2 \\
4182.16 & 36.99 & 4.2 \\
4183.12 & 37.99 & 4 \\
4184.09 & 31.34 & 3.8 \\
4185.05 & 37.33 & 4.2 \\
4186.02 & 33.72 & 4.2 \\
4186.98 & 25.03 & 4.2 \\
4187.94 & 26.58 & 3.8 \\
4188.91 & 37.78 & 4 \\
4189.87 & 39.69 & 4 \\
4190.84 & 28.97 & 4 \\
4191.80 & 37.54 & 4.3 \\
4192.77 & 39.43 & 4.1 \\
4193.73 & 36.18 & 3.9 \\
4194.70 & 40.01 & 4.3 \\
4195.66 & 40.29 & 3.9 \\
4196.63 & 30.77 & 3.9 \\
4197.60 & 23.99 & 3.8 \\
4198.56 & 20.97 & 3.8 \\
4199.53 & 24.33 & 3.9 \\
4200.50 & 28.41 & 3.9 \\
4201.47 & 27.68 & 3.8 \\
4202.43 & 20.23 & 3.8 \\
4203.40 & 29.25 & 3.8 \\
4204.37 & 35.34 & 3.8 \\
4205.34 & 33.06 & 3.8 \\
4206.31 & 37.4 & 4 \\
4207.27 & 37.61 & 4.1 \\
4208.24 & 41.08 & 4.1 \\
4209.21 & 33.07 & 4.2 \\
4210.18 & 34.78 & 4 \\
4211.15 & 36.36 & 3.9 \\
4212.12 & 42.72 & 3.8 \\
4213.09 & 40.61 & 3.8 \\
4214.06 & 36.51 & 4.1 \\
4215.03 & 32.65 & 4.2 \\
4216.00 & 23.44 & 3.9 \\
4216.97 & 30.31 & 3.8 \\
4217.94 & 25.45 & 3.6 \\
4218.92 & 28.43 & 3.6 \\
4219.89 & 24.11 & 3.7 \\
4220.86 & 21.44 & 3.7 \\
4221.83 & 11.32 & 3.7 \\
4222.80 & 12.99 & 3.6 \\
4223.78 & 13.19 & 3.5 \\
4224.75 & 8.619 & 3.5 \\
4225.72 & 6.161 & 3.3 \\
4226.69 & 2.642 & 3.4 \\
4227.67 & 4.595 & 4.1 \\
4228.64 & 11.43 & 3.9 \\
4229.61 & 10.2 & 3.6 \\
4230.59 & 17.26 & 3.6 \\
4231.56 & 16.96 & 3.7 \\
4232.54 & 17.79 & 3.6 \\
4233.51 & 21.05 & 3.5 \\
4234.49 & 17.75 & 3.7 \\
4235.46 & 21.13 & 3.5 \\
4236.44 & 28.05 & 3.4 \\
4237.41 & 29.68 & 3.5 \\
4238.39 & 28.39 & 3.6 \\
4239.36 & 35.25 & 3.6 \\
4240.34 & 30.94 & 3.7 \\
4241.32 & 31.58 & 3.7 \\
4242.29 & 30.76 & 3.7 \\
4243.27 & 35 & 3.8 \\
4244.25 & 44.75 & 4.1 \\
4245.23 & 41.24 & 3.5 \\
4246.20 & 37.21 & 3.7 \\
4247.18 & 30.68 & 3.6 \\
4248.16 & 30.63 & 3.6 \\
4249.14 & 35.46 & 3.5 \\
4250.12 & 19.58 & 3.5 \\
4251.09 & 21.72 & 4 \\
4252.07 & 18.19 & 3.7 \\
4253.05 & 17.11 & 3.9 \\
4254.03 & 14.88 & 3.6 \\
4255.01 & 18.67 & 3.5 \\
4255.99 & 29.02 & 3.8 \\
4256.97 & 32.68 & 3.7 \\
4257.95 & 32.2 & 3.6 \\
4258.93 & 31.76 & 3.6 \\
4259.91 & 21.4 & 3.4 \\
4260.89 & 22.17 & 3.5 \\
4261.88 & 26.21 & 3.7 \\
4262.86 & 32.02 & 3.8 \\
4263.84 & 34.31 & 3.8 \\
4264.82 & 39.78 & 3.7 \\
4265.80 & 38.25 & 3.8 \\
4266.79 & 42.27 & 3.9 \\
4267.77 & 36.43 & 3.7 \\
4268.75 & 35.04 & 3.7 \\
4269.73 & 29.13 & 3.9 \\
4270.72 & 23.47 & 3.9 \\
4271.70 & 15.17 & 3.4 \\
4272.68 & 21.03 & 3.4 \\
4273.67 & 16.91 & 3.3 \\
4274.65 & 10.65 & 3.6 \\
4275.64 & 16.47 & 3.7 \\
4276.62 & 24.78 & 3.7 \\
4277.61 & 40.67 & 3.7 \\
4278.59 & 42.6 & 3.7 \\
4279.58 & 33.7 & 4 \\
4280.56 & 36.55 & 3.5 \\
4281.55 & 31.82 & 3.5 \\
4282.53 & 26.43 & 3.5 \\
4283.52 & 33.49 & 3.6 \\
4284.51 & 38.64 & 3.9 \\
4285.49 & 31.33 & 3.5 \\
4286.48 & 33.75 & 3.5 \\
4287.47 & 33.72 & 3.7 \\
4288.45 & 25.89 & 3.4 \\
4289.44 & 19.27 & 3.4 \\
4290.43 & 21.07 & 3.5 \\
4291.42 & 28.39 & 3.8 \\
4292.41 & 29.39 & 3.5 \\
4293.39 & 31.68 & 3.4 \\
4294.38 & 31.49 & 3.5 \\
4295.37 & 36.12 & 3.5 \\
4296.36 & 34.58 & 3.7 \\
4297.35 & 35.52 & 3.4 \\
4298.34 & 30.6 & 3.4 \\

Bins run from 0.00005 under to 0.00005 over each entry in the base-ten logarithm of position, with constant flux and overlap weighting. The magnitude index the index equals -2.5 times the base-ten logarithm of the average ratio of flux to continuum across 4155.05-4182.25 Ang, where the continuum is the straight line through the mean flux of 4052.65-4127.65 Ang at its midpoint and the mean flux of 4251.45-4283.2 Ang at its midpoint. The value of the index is -0.16 mag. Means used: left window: 29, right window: 27.9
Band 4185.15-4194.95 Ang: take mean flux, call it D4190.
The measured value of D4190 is 34.5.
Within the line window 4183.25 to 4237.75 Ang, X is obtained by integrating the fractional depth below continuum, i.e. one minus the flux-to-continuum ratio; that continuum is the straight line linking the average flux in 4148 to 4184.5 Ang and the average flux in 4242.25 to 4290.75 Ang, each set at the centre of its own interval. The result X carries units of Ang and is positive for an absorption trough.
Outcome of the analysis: 7.91 Ang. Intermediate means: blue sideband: 33.1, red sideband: 29.1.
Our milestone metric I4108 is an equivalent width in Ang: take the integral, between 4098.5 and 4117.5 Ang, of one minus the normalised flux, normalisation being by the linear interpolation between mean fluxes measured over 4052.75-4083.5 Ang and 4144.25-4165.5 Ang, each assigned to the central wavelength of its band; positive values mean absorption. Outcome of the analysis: 1.0 Ang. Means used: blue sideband 25.5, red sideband 34.1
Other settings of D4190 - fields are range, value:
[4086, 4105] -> 31.5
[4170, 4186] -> 31.4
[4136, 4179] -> 31.6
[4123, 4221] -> 32.1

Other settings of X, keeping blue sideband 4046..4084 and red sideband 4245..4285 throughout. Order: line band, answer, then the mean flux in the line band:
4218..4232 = 7.1 Ang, 13.9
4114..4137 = -4.8 Ang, 32.3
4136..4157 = -2.9 Ang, 30.7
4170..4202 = -4.7 Ang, 31.6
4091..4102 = -0.7 Ang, 27.9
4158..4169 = -3.4 Ang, 35.6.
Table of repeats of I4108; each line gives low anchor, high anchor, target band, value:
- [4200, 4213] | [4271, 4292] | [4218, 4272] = 9.6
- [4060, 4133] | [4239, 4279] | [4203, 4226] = 0.5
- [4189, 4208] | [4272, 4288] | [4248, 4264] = 2.5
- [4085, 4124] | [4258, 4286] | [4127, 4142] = -0.3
